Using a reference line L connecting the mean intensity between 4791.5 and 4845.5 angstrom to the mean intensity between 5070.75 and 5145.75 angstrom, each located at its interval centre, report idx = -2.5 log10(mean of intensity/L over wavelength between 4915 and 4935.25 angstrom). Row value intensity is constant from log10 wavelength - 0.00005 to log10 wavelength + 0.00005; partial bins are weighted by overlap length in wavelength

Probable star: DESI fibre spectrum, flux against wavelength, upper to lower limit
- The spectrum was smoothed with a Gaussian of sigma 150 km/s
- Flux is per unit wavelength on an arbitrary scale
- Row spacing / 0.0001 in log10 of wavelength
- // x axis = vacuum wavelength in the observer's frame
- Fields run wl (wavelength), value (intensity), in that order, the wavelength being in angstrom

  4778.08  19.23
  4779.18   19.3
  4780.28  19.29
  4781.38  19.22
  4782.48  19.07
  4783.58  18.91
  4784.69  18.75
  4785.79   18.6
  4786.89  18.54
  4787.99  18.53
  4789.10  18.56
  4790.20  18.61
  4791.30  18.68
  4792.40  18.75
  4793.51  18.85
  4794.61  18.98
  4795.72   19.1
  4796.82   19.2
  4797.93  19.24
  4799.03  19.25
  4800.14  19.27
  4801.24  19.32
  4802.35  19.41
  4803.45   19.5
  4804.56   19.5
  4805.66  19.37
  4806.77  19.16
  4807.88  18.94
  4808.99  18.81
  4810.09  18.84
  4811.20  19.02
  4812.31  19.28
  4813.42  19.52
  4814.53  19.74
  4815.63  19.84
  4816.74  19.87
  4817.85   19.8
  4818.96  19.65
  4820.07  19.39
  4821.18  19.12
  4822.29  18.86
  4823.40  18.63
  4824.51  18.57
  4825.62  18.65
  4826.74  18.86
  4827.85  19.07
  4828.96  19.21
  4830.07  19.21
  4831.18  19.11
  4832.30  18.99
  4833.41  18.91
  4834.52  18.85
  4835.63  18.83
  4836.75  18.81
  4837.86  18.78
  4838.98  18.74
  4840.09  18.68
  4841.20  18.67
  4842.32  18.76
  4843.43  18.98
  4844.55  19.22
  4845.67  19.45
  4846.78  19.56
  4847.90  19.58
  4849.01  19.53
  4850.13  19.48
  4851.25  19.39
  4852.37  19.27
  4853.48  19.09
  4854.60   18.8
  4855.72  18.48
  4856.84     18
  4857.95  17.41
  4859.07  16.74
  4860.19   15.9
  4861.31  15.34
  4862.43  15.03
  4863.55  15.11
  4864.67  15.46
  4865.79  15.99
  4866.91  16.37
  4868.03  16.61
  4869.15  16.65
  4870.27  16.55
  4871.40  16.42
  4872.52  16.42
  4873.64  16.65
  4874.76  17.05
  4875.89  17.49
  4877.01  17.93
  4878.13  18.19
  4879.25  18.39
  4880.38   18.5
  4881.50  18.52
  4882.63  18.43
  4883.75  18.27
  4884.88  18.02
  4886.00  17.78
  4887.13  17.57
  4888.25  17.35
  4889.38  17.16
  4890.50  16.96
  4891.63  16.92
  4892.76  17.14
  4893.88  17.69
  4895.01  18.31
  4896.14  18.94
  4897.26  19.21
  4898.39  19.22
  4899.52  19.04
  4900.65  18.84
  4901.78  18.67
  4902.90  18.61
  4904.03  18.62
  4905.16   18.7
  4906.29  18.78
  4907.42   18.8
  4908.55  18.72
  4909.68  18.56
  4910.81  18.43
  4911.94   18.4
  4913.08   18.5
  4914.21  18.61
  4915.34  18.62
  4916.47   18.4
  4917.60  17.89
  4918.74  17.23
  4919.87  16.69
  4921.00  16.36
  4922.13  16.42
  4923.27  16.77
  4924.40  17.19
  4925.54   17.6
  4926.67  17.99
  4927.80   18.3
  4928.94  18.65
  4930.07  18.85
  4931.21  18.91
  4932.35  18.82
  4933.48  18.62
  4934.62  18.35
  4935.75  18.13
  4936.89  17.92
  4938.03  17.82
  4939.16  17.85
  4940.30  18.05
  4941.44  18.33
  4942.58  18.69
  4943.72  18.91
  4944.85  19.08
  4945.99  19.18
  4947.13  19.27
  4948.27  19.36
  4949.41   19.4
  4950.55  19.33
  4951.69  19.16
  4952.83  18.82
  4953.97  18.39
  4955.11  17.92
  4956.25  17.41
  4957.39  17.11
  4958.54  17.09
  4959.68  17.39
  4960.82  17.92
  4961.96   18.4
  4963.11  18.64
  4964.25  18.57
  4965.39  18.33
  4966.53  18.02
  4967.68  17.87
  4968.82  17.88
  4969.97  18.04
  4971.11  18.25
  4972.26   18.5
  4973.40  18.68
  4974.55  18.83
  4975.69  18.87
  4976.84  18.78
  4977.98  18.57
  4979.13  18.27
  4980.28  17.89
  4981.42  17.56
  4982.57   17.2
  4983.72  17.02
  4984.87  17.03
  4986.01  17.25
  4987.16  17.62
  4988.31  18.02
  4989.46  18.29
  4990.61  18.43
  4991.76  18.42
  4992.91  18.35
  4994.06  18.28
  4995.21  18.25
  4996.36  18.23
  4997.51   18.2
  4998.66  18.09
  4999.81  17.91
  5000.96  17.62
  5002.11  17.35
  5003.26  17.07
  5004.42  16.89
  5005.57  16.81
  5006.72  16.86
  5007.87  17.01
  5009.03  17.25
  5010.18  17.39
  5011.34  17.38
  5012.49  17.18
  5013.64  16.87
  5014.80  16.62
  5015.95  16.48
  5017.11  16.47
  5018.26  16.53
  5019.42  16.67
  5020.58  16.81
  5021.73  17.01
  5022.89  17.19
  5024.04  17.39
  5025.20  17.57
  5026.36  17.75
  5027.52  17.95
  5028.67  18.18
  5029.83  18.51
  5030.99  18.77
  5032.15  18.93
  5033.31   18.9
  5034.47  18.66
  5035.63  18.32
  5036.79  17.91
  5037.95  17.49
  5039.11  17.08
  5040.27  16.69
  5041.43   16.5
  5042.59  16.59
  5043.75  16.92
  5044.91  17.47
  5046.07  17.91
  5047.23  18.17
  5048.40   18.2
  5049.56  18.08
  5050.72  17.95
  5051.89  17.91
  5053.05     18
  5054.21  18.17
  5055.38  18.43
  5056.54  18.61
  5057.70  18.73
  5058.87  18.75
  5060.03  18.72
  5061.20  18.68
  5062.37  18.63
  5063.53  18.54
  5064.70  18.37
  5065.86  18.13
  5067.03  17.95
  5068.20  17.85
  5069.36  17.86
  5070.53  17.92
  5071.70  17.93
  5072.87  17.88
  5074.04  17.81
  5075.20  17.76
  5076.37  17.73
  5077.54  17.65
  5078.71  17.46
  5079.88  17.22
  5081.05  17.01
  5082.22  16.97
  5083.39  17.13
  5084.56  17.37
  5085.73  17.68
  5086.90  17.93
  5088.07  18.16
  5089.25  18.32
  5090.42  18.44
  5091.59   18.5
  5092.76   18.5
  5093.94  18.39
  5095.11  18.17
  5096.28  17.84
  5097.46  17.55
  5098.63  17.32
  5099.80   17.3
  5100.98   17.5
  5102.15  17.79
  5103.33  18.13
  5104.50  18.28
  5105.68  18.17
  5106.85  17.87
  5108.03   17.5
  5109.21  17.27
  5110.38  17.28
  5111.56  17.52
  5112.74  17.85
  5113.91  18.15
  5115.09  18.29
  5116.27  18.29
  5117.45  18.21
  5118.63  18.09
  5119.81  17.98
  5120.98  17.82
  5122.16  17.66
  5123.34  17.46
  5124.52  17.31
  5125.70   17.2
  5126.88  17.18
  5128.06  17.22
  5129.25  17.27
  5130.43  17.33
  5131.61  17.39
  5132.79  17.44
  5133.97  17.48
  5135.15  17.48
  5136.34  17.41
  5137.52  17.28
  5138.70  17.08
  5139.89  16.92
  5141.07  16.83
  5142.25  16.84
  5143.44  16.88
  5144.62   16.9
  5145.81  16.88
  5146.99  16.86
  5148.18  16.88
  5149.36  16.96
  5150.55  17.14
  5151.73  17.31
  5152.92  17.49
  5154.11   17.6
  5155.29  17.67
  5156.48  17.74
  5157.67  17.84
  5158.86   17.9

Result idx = 0.04 mag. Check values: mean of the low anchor 19.1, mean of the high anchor 17.6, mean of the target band 17.9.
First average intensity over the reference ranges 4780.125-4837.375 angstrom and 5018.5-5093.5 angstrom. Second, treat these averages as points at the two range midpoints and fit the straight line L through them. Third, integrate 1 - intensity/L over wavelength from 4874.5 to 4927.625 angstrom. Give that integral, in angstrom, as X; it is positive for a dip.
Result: 1.68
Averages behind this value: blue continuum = 19.1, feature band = 18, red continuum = 17.9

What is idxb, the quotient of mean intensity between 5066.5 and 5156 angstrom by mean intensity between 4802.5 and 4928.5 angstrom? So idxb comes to 0.96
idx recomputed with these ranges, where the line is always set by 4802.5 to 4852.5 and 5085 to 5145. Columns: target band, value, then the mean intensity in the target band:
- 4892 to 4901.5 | 0.02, 18.5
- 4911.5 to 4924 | 0.06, 17.6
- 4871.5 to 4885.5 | 0.07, 17.8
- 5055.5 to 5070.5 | -0.03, 18.4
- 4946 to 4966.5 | 0.01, 18.4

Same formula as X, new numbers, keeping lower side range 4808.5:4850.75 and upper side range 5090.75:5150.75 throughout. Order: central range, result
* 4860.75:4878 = 2.31 angstrom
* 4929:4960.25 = 0.09 angstrom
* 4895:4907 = -0.06 angstrom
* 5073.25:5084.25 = 0.22 angstrom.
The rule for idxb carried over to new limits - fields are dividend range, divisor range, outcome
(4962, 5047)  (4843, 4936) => 0.99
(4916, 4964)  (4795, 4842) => 0.95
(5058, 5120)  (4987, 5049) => 1.02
